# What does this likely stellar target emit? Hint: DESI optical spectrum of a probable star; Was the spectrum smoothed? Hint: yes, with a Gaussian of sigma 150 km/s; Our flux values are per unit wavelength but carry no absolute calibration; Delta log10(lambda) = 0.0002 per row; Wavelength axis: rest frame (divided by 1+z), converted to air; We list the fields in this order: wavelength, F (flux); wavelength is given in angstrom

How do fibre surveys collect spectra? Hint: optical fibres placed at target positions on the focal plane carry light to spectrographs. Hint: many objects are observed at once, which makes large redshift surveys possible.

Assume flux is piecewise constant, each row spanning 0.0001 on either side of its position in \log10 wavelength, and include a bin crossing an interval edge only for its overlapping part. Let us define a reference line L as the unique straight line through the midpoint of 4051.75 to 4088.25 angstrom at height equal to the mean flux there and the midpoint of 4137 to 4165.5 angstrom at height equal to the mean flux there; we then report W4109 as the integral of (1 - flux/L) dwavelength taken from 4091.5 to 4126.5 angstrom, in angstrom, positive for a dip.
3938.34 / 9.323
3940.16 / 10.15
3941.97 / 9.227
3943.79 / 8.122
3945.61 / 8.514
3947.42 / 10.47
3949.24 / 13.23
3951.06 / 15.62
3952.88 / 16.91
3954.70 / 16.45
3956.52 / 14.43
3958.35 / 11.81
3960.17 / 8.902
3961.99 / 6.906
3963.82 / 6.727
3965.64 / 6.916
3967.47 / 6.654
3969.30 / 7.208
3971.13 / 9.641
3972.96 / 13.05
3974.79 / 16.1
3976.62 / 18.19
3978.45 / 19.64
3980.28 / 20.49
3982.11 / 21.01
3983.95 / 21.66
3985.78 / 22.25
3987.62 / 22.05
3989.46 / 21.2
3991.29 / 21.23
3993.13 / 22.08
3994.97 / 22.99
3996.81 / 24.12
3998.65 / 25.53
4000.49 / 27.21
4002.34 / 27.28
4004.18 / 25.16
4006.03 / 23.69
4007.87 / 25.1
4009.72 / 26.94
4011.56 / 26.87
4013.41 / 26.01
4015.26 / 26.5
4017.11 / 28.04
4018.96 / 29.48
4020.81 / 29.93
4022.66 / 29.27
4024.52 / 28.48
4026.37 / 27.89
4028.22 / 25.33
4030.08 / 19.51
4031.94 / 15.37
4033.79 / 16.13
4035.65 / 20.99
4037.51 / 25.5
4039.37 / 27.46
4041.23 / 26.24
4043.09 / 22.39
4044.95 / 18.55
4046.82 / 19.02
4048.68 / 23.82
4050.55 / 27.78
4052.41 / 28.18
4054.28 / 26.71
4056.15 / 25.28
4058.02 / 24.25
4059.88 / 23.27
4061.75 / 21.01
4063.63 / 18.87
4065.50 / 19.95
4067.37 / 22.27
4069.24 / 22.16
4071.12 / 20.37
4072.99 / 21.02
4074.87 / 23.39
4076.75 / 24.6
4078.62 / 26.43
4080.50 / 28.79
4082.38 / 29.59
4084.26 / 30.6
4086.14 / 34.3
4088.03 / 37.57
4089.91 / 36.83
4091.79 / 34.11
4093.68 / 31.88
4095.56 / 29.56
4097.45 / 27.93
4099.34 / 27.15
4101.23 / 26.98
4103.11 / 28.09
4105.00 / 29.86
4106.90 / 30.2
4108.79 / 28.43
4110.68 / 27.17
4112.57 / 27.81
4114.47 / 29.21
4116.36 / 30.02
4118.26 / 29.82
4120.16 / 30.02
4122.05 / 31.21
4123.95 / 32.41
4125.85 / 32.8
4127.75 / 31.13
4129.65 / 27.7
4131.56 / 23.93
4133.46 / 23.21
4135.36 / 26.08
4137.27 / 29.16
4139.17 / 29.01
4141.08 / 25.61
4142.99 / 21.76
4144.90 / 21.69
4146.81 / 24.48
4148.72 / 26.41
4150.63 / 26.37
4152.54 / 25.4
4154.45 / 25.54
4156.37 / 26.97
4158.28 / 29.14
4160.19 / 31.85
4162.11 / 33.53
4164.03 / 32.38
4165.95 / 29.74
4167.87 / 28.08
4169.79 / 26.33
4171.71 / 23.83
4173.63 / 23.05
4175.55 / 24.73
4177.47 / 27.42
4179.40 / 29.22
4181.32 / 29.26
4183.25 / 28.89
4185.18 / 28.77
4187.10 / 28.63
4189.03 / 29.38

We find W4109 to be -4.57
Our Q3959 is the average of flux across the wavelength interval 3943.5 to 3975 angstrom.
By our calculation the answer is 10.9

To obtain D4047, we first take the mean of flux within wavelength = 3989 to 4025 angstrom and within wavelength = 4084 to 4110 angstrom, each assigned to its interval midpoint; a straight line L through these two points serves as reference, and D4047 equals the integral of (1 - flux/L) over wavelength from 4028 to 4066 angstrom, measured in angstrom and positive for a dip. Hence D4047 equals 7.43 angstrom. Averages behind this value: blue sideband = 25.9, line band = 22.6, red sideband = 30.9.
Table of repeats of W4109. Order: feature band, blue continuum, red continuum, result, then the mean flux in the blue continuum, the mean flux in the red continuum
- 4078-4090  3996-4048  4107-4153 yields -2.5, 24.8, 27.6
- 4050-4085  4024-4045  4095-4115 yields 1.5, 22.9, 28.4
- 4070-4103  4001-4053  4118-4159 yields -3.4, 24.9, 27.2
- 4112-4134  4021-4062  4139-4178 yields -2.8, 23.9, 26.8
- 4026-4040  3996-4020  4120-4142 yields 2.5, 26.3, 28.5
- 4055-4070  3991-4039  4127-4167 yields 2.1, 24.9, 27.2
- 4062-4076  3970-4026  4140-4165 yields 2.2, 23.4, 27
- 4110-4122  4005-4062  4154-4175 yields -1.0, 24.7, 28.2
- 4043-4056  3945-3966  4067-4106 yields -0.2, 11.6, 28.4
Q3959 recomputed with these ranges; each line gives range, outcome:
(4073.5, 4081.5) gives 25.6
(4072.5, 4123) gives 29.4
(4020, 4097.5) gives 25.5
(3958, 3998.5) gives 16.2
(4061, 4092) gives 26.4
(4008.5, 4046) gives 24.8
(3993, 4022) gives 26.2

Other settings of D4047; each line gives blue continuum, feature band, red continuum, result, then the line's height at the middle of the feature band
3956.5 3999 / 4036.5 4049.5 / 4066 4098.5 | 0.2 angstrom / 23.7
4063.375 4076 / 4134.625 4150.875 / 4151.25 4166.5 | 1.3 angstrom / 27.8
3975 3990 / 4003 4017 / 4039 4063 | -2.5 angstrom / 22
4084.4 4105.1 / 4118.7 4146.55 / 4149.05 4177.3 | 1.7 angstrom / 29.3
